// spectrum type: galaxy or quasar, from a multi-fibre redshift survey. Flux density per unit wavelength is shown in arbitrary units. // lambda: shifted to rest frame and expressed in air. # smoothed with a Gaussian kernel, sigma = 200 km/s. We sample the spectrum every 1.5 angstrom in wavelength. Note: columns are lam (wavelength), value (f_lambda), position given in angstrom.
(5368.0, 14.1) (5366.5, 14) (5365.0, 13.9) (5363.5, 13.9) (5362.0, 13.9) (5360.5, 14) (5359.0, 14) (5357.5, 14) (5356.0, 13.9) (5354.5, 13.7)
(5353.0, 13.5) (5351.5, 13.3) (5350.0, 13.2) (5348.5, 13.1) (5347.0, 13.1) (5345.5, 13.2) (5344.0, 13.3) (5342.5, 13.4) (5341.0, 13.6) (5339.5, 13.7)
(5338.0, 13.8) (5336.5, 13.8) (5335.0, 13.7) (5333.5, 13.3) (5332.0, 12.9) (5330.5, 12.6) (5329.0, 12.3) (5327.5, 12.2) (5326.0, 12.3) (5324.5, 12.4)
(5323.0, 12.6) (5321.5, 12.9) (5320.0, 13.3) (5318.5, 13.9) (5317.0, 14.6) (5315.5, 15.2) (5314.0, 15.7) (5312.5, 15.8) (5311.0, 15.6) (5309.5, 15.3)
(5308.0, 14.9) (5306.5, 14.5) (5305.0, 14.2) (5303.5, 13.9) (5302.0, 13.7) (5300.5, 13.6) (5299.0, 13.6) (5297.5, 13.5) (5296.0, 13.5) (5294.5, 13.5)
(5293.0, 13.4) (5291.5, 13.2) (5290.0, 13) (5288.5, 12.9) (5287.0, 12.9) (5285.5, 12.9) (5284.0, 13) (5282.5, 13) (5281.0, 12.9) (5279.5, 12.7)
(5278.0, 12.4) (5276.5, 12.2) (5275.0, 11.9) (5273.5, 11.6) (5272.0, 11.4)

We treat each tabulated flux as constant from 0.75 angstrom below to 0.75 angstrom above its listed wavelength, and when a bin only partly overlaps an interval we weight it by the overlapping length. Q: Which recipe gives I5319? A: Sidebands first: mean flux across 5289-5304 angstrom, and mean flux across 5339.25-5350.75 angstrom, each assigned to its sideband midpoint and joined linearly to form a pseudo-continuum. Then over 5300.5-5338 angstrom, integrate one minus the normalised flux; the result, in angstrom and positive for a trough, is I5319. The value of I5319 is -1.2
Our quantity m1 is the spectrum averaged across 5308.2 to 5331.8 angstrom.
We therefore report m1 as 13.8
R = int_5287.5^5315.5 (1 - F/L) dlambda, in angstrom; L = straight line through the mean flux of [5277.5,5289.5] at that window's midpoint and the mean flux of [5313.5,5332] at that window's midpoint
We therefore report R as -2.3 angstrom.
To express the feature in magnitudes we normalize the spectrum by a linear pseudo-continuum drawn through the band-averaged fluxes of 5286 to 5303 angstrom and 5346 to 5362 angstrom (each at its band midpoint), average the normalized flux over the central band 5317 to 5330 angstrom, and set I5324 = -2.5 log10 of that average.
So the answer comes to 0.05 mag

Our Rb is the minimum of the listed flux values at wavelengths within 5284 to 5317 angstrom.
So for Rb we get 12.9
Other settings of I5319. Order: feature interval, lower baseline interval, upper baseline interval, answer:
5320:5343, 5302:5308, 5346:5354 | 1.0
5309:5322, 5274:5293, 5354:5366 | -1.5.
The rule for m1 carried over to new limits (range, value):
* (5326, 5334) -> 12.6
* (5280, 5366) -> 13.6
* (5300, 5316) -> 14.8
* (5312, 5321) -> 14.7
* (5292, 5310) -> 13.9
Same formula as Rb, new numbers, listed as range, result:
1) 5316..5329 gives 12.2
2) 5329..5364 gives 12.3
